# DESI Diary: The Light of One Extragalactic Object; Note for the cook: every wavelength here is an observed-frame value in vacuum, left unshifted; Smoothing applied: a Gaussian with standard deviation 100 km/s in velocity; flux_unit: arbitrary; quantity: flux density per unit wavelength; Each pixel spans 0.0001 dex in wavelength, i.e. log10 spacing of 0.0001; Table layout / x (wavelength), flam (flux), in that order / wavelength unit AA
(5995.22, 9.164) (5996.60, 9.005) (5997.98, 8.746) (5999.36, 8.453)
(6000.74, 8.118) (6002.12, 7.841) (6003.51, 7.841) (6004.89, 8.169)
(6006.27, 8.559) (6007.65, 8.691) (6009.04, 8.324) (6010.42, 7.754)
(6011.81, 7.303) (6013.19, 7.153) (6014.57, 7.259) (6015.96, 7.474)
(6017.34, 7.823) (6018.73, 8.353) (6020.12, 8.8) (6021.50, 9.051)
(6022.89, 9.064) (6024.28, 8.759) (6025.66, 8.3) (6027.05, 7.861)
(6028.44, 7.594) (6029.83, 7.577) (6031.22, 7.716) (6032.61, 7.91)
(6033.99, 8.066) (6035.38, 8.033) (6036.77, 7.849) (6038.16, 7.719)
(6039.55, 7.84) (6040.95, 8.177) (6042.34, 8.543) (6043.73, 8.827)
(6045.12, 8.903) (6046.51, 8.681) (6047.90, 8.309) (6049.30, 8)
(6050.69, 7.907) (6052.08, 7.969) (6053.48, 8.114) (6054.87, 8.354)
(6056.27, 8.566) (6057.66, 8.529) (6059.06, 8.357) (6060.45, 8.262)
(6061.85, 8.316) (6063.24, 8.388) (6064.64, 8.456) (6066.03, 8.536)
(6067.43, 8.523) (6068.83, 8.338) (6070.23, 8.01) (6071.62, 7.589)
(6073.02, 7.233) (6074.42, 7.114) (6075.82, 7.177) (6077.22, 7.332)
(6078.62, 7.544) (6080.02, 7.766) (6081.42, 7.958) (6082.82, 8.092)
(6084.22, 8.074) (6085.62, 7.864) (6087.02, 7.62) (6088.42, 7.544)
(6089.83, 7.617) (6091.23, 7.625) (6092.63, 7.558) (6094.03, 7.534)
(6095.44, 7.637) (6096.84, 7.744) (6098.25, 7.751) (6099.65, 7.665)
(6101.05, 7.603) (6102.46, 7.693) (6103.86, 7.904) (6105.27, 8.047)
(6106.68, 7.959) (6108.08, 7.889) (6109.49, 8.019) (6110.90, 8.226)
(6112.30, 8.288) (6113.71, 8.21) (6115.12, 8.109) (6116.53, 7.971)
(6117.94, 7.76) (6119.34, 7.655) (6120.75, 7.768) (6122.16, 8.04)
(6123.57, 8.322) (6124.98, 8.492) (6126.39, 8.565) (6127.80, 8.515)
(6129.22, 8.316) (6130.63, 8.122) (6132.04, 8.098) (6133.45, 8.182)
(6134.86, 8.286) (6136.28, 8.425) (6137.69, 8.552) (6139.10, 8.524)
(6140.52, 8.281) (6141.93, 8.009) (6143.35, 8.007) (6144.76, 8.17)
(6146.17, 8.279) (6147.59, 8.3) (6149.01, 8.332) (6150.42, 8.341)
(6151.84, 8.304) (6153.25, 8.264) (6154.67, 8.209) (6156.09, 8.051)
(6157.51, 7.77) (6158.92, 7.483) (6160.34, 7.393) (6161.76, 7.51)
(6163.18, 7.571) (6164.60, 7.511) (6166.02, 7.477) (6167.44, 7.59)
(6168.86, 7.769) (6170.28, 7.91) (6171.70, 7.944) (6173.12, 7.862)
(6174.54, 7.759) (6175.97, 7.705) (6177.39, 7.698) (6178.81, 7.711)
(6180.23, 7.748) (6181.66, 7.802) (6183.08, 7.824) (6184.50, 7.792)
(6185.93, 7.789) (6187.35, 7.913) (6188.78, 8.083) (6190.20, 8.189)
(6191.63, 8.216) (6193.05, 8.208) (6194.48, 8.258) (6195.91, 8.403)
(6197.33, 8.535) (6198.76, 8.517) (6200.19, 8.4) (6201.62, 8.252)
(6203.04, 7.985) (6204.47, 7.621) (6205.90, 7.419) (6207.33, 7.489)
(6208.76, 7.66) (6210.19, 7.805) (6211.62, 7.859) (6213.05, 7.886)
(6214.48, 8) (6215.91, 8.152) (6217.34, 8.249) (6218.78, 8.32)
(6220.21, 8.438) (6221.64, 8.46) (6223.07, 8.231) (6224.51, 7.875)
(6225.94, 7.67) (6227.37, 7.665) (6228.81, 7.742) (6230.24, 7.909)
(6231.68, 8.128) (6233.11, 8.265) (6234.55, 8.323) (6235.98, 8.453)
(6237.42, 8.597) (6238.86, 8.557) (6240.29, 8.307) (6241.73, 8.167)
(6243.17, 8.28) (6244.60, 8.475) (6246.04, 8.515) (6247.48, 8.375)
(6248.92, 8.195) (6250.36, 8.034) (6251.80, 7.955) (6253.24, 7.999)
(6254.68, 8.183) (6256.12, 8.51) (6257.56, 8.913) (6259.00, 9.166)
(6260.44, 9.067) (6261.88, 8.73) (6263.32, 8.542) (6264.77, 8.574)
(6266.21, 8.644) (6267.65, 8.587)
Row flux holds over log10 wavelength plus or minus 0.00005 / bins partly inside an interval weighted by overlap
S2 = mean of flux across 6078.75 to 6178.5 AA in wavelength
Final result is 7.96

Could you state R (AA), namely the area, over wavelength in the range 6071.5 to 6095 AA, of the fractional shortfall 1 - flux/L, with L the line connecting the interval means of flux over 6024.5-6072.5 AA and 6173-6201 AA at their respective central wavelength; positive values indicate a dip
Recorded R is 1.56 AA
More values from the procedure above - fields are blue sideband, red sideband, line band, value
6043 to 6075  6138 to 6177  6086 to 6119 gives 1.1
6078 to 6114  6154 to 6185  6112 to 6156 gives -2.5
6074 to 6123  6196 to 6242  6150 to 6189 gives 0.8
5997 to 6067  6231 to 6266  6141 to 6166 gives 1.1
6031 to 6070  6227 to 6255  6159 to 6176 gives 1.2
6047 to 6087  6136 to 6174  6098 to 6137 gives -0.3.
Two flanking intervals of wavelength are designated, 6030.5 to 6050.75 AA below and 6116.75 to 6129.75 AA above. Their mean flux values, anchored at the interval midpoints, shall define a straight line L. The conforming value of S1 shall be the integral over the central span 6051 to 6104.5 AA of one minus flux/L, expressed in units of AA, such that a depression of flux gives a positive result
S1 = 1.8 AA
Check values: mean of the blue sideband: 8.17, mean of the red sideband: 8.15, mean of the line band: 7.89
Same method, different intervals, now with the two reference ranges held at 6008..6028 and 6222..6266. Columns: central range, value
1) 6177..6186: 0.53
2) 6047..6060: -0.18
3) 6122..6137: -0.20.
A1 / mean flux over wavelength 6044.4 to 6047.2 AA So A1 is 8.8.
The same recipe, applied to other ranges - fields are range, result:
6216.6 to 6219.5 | 8.27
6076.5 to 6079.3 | 7.43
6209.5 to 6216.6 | 7.94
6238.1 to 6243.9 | 8.34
